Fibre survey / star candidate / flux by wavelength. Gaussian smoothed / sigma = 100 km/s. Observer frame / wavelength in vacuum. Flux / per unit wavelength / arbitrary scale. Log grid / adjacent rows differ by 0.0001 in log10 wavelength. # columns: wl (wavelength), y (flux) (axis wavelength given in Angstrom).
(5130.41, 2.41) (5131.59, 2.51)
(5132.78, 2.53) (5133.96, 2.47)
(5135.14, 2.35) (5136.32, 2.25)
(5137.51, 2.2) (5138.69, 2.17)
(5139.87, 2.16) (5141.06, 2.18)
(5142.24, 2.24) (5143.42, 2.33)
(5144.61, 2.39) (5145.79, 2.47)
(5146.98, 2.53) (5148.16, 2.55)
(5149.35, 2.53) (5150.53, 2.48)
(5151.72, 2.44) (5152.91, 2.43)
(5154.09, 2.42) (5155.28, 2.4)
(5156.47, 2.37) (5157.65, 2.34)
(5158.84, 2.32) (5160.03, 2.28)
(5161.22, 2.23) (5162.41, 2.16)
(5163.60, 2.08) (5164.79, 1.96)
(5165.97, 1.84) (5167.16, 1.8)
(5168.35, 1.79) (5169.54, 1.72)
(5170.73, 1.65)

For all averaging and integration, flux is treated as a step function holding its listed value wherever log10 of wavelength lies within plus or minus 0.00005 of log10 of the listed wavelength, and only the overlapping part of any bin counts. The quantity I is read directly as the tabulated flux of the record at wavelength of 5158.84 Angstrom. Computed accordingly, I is 2.32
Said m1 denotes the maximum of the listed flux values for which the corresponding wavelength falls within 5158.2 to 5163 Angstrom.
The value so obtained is 2.32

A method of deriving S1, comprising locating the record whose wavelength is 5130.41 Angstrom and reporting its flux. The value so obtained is 2.41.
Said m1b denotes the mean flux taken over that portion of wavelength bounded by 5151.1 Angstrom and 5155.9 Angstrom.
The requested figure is 2.42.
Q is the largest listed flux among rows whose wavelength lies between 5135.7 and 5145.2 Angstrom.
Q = 2.39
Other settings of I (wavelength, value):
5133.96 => 2.47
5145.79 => 2.47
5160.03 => 2.28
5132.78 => 2.53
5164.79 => 1.96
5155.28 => 2.4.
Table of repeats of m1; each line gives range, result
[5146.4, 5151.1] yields 2.55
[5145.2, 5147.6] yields 2.53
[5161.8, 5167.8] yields 2.16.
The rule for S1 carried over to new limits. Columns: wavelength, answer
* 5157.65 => 2.34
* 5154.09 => 2.42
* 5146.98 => 2.53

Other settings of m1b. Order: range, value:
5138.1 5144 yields 2.22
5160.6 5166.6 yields 2.05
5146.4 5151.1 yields 2.53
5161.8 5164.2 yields 2.12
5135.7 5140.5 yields 2.19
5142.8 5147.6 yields 2.43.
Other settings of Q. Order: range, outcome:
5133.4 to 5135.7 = 2.47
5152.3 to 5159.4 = 2.43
